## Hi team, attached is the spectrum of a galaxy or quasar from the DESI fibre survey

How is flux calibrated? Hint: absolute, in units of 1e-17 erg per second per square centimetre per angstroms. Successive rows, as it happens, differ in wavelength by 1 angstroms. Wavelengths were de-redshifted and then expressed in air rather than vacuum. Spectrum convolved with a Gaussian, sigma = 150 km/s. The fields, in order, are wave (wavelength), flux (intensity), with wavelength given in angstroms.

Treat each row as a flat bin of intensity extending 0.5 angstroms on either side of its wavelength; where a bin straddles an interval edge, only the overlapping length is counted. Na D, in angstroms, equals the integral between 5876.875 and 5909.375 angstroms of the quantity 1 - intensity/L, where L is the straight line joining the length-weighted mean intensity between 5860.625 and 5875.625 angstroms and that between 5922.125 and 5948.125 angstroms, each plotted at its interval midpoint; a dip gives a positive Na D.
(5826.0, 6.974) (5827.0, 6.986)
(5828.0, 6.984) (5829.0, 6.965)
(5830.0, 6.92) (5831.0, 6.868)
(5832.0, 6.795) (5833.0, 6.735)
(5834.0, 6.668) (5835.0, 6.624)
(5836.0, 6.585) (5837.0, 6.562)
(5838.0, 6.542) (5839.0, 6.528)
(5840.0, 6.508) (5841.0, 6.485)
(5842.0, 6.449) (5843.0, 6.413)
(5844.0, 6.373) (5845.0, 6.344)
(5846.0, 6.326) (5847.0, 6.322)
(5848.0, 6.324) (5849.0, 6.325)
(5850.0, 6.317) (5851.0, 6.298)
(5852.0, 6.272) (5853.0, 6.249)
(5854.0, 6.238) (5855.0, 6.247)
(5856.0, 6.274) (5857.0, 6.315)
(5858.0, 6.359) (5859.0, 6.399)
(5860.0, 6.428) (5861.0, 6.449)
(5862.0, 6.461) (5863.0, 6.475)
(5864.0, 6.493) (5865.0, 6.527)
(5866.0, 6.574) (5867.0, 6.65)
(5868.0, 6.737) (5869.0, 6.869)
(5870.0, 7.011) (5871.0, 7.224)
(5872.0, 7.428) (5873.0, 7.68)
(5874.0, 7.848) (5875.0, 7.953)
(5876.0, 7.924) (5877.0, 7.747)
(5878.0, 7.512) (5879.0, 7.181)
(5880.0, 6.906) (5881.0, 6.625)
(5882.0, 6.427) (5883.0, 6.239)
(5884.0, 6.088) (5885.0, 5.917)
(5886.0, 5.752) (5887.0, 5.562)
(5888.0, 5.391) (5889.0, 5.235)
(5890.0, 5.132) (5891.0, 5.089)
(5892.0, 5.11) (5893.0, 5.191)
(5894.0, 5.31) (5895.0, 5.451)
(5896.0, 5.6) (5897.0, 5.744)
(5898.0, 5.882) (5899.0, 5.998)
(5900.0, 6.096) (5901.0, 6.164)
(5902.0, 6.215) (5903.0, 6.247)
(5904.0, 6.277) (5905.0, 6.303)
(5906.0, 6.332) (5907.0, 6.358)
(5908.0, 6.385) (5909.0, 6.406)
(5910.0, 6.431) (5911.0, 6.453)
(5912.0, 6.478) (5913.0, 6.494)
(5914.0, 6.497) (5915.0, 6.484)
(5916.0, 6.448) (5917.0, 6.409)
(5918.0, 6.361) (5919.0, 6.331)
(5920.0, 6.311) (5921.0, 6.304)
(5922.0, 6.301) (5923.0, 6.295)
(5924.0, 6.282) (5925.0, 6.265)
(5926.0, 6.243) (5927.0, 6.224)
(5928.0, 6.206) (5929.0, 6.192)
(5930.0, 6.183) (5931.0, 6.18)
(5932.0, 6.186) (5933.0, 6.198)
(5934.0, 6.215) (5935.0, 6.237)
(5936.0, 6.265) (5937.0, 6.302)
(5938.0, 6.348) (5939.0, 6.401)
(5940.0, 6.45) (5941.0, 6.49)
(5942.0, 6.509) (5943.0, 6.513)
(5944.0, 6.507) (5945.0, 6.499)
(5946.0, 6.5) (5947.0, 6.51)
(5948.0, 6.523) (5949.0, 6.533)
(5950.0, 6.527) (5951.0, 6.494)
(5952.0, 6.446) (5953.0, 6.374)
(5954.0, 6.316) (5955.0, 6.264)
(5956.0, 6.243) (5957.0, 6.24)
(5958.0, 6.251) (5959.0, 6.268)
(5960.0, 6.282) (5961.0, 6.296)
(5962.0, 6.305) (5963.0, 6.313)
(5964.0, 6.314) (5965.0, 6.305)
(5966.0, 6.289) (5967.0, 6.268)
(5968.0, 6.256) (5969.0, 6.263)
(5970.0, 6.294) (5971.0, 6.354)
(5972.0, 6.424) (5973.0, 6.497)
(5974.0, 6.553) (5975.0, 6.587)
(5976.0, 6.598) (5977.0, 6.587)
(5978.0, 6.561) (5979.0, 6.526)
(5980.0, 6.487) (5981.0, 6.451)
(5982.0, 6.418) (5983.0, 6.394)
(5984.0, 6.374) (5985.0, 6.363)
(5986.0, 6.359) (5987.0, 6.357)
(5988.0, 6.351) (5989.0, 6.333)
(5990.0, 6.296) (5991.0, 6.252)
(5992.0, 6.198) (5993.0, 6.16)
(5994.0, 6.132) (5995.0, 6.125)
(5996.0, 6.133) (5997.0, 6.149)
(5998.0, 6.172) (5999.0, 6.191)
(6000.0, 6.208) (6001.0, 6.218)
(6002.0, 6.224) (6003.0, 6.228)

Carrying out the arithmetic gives 3.4 angstroms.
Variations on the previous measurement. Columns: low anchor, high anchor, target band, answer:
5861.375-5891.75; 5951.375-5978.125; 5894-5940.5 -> 1.8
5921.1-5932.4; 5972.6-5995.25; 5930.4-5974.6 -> -0.4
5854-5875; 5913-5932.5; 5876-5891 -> 0.7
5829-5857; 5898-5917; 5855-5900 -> 0.1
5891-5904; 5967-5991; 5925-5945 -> -0.9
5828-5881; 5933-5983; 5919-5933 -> 0.5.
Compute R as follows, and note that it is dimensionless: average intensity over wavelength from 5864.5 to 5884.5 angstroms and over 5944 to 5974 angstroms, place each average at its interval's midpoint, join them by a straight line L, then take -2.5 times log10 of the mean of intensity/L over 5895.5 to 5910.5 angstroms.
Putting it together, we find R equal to 0.11 mag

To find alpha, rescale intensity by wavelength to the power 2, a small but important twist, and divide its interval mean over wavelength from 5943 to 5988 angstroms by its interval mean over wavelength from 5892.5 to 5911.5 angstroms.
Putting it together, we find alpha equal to 1.08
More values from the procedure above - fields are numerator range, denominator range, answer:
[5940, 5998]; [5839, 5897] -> 1.03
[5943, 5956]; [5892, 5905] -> 1.12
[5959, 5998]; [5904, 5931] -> 1.02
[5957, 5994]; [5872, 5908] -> 1.05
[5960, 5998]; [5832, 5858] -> 1.03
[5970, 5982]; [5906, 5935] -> 1.05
